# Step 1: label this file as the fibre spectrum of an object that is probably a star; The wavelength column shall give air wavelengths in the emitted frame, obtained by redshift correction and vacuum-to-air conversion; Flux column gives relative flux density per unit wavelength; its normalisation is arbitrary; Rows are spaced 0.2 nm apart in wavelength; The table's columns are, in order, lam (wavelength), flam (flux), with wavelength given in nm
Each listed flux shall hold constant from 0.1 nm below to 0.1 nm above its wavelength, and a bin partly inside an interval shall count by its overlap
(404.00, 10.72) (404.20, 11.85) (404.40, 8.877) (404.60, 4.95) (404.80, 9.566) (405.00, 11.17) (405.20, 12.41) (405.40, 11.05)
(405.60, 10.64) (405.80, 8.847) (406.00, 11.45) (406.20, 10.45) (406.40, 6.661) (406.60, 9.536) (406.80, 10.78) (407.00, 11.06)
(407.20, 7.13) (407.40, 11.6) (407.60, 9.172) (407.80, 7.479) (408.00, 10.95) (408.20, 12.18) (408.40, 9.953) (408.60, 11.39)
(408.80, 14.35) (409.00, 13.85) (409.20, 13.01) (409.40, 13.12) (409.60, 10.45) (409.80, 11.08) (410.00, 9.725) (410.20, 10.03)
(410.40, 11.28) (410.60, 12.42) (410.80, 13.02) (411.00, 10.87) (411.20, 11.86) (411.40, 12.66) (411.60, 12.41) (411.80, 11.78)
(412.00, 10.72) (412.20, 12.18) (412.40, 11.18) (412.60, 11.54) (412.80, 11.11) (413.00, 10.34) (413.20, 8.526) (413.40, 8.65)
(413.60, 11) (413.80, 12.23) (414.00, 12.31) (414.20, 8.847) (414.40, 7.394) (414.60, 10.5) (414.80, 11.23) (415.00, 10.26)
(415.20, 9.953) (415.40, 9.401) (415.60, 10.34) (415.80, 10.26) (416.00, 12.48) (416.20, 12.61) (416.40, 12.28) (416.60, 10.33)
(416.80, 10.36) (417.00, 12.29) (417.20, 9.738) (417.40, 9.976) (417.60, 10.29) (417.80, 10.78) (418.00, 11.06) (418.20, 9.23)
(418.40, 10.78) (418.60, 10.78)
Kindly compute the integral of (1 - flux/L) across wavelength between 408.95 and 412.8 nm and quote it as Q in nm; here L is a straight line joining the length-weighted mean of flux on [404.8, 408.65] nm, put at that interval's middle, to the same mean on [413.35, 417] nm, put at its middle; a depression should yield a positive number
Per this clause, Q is -0.48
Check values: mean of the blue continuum 10.2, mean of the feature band 11.7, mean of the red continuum 10.7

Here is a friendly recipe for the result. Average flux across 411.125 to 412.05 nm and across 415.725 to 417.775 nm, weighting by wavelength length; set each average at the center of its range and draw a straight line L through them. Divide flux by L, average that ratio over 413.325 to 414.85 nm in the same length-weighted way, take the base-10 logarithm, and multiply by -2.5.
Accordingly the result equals 0.13 mag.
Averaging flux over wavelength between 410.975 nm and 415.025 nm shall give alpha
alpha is 10.8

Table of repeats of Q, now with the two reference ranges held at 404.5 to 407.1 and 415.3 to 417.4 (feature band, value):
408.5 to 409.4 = -0.259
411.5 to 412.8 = -0.131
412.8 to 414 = 0.029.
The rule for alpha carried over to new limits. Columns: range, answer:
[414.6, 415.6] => 10.3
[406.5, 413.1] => 11.2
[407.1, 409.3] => 11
